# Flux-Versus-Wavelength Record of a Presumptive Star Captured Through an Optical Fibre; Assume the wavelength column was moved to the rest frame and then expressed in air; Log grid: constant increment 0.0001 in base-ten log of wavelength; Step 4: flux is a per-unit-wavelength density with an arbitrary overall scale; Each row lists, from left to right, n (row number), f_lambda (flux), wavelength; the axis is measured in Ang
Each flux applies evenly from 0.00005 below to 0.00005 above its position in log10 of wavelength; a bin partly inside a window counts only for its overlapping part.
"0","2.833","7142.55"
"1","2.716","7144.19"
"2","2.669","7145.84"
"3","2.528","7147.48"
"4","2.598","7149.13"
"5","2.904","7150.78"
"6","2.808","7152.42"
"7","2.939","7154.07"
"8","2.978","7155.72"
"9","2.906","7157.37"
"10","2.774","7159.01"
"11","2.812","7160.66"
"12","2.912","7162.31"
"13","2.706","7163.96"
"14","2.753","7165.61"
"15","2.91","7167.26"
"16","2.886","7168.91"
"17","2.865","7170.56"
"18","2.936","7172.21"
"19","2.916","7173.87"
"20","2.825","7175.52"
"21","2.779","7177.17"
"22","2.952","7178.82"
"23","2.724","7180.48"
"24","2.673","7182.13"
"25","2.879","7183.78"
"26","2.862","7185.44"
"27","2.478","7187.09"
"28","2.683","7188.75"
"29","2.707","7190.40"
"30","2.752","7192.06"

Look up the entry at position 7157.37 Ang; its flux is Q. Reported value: 2.906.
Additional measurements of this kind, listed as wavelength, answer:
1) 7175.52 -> 2.825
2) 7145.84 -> 2.669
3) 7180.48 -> 2.724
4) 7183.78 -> 2.879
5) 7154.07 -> 2.939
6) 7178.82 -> 2.952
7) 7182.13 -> 2.673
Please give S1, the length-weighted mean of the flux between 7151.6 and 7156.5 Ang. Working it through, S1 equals 2.91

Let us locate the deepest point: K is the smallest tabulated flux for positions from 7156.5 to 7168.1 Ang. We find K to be 2.706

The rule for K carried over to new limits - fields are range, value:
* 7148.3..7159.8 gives 2.598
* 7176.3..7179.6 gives 2.779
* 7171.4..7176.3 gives 2.825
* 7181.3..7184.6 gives 2.673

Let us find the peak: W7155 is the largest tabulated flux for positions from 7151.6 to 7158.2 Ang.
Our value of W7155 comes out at 2.978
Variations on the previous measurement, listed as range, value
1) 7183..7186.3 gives 2.879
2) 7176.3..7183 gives 2.952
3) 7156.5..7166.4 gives 2.912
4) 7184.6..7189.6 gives 2.862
